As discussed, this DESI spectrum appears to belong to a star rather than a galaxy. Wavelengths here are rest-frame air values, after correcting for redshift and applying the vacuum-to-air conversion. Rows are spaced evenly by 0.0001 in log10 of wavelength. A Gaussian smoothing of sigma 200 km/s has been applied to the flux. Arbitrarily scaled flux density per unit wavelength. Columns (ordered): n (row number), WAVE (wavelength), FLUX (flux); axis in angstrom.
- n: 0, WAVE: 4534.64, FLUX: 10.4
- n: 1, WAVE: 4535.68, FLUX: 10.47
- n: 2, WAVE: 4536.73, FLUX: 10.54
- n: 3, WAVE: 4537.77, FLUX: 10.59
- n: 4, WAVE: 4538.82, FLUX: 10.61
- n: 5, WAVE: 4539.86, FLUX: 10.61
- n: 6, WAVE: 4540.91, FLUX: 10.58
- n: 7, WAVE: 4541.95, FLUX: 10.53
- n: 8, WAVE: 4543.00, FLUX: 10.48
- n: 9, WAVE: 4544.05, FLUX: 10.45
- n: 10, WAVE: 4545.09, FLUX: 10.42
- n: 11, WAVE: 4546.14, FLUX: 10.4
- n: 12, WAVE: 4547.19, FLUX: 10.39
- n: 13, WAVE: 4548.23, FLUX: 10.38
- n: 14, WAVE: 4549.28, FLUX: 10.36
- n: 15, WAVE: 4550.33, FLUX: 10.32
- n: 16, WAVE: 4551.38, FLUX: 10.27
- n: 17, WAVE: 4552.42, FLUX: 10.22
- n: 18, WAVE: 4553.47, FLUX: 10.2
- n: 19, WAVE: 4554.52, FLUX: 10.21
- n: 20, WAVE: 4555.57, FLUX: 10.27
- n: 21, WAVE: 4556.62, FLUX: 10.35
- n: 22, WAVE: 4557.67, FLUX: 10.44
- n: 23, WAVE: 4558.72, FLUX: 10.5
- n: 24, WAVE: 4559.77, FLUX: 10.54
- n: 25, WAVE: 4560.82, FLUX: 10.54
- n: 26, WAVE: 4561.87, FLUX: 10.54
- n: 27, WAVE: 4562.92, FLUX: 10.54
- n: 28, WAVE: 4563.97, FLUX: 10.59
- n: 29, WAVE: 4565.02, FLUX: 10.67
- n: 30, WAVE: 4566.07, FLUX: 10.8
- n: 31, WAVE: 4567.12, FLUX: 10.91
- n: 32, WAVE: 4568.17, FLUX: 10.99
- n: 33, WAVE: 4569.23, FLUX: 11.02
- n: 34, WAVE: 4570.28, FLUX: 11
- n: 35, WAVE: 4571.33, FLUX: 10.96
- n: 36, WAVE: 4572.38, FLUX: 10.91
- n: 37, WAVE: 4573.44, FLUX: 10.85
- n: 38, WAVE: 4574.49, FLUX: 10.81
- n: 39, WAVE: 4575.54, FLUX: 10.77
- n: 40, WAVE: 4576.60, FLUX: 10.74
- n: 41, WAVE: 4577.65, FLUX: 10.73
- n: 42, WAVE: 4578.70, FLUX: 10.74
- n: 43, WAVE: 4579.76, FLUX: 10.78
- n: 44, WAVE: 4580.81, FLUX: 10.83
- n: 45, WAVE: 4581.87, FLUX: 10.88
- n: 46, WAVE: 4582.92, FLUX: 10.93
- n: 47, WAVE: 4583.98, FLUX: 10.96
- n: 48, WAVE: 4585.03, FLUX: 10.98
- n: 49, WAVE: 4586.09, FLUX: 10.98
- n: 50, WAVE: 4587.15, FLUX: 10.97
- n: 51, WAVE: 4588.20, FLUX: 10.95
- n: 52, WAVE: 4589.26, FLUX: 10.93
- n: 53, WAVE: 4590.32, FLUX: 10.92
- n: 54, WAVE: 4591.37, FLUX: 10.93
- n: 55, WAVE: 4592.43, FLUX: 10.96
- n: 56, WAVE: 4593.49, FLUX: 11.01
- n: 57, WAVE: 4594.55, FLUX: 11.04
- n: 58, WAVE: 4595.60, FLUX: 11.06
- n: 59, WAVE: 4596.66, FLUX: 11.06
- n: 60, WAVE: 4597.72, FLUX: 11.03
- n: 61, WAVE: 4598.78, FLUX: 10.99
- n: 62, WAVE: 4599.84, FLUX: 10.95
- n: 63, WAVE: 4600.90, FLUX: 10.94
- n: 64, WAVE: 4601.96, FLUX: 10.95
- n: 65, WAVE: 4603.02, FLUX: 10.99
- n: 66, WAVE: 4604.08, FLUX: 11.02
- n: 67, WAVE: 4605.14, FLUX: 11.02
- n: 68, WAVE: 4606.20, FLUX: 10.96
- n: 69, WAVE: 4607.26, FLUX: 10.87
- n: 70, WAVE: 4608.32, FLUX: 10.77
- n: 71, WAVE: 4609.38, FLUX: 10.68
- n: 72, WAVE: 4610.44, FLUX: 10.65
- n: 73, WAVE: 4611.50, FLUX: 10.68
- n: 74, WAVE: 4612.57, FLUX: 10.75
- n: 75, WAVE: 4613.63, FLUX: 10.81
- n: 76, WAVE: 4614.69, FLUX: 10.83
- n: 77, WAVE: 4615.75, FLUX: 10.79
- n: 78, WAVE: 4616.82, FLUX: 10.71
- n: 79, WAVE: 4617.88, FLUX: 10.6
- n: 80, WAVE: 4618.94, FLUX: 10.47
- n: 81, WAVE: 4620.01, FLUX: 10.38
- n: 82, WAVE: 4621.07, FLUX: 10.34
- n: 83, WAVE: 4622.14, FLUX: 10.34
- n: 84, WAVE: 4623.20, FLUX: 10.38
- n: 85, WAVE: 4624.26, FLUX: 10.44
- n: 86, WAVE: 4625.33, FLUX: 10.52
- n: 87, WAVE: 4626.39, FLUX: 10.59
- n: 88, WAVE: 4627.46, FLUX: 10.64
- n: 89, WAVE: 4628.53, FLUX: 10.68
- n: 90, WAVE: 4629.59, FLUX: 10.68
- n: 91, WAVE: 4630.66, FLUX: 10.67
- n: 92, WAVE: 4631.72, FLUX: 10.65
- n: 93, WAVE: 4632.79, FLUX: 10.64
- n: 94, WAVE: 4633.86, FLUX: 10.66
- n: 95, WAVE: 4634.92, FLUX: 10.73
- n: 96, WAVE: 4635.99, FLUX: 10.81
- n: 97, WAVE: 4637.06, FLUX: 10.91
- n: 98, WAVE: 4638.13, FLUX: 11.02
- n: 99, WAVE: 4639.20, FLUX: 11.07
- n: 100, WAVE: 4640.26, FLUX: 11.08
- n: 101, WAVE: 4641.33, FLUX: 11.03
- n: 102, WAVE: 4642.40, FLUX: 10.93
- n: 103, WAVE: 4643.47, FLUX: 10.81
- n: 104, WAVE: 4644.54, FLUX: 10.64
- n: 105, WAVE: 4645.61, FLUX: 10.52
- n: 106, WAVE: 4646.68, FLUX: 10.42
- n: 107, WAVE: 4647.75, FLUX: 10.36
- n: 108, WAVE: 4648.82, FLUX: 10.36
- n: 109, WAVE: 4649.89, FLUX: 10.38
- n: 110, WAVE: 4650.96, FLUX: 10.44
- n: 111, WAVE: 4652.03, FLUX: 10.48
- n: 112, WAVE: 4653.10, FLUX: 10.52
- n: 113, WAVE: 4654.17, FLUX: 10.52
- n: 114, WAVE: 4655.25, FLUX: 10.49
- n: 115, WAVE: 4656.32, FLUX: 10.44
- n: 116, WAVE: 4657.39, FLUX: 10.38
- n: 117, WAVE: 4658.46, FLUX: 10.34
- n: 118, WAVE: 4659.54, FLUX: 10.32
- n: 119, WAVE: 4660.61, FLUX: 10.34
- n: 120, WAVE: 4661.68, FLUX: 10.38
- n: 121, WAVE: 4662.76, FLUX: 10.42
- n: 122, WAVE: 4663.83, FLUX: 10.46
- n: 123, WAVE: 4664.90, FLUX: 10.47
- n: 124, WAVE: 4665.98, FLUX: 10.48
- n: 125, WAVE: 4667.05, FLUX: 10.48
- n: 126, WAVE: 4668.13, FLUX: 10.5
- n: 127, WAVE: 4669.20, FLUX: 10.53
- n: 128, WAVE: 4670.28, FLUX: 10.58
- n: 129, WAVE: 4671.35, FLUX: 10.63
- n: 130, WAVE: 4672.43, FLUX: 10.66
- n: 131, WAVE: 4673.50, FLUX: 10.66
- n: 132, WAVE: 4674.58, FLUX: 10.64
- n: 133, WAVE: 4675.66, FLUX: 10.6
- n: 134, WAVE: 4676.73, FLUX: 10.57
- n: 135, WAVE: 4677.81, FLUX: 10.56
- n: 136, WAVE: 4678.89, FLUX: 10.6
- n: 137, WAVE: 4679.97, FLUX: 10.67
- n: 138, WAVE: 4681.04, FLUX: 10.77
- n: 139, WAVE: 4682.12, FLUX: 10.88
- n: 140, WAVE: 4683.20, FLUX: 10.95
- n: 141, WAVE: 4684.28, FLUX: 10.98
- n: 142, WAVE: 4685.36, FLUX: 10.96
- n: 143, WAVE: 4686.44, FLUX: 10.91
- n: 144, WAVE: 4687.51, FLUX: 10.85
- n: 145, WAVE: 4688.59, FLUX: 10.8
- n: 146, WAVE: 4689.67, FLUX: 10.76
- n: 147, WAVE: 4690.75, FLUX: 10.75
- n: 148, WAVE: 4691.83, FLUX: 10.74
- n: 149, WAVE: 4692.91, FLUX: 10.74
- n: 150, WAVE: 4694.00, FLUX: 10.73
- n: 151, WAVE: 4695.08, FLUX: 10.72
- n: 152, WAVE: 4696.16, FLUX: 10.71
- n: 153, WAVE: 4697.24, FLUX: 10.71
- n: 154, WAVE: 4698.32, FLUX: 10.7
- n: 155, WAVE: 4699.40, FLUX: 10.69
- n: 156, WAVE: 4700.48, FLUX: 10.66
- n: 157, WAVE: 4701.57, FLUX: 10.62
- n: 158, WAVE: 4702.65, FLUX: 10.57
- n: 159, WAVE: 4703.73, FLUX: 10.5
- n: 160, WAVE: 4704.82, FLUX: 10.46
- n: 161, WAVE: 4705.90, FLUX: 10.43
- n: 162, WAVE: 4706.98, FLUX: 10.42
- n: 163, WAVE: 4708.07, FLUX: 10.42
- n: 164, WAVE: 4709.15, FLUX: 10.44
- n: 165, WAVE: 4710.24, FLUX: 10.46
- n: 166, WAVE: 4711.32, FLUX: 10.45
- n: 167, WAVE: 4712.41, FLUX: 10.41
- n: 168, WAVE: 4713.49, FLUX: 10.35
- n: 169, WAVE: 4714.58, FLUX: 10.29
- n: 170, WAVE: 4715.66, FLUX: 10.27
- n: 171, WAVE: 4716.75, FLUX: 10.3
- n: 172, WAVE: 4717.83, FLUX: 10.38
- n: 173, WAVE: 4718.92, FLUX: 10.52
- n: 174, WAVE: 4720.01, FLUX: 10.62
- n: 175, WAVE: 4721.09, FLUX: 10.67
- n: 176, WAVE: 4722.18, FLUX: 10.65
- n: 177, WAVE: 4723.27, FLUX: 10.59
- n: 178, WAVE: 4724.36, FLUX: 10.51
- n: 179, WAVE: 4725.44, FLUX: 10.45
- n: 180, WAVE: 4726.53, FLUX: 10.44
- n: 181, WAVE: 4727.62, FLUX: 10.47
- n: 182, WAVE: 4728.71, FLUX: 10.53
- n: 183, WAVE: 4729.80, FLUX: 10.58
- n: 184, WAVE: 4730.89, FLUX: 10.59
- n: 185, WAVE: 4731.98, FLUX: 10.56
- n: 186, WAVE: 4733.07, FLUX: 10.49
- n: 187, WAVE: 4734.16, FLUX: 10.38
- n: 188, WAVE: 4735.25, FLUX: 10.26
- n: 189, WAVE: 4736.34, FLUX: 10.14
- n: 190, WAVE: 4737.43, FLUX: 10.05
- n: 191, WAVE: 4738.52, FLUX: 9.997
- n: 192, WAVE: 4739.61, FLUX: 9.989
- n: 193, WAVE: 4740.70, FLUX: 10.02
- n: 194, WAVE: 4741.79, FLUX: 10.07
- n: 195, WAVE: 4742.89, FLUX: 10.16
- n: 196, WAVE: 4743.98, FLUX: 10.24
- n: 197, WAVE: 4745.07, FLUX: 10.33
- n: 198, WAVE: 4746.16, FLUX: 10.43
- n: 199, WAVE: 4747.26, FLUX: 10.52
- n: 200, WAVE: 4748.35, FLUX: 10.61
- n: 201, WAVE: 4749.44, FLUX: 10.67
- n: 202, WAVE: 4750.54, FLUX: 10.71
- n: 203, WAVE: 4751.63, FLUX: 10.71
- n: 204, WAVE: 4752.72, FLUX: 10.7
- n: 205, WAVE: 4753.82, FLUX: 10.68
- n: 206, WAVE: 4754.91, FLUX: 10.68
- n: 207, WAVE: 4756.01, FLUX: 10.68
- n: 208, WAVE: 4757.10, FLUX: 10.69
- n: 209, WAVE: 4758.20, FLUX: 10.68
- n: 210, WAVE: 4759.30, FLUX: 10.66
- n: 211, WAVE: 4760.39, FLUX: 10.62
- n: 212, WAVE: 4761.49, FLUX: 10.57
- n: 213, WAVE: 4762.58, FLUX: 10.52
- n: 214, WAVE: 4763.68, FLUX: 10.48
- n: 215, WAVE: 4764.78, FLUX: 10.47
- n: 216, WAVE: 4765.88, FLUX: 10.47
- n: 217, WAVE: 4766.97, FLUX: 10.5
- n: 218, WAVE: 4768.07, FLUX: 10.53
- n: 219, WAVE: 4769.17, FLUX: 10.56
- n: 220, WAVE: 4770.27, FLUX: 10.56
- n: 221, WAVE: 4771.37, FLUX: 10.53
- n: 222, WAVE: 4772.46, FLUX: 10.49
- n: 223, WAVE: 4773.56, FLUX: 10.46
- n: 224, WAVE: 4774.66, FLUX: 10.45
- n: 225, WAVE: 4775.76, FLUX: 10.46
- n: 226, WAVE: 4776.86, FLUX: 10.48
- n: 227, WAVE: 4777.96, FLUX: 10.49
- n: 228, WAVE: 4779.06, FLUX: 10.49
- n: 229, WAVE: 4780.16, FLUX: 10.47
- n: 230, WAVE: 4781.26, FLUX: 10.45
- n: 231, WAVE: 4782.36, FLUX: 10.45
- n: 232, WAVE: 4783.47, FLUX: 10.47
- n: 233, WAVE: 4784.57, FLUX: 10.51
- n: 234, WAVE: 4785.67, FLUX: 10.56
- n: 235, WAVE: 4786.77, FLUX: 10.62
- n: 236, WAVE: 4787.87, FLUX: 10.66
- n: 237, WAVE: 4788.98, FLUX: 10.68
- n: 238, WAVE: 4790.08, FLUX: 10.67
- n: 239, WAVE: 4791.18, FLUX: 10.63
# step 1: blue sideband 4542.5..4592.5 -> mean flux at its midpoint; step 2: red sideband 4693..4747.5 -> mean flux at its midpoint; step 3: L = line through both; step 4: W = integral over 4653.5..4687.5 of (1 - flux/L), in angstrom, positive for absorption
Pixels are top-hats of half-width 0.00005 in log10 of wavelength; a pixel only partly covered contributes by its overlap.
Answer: -0.2 angstrom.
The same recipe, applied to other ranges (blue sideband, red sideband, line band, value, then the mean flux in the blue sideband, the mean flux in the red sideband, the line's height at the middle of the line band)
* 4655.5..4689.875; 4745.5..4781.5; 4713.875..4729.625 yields 0.16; 10.6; 10.6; 10.6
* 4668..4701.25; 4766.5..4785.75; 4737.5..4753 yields 0.32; 10.7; 10.5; 10.6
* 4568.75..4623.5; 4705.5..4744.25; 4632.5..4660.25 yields 0.09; 10.8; 10.4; 10.7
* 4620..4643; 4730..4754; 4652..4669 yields 0.28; 10.7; 10.4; 10.6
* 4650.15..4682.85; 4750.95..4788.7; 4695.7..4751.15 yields 0.54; 10.5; 10.6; 10.5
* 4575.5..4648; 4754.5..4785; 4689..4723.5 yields 0.26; 10.8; 10.5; 10.6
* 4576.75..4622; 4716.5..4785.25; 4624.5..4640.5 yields 0.03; 10.8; 10.5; 10.8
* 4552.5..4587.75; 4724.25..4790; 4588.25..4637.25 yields -0.48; 10.7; 10.5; 10.7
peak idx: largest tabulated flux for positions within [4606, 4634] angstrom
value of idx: 10.96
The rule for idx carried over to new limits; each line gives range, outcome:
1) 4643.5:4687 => 10.98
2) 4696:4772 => 10.71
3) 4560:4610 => 11.06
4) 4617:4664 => 11.08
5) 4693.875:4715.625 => 10.73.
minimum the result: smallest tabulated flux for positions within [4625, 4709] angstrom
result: 10.32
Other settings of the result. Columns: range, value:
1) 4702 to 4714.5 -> 10.35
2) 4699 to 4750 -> 9.989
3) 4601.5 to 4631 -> 10.34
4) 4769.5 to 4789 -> 10.45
